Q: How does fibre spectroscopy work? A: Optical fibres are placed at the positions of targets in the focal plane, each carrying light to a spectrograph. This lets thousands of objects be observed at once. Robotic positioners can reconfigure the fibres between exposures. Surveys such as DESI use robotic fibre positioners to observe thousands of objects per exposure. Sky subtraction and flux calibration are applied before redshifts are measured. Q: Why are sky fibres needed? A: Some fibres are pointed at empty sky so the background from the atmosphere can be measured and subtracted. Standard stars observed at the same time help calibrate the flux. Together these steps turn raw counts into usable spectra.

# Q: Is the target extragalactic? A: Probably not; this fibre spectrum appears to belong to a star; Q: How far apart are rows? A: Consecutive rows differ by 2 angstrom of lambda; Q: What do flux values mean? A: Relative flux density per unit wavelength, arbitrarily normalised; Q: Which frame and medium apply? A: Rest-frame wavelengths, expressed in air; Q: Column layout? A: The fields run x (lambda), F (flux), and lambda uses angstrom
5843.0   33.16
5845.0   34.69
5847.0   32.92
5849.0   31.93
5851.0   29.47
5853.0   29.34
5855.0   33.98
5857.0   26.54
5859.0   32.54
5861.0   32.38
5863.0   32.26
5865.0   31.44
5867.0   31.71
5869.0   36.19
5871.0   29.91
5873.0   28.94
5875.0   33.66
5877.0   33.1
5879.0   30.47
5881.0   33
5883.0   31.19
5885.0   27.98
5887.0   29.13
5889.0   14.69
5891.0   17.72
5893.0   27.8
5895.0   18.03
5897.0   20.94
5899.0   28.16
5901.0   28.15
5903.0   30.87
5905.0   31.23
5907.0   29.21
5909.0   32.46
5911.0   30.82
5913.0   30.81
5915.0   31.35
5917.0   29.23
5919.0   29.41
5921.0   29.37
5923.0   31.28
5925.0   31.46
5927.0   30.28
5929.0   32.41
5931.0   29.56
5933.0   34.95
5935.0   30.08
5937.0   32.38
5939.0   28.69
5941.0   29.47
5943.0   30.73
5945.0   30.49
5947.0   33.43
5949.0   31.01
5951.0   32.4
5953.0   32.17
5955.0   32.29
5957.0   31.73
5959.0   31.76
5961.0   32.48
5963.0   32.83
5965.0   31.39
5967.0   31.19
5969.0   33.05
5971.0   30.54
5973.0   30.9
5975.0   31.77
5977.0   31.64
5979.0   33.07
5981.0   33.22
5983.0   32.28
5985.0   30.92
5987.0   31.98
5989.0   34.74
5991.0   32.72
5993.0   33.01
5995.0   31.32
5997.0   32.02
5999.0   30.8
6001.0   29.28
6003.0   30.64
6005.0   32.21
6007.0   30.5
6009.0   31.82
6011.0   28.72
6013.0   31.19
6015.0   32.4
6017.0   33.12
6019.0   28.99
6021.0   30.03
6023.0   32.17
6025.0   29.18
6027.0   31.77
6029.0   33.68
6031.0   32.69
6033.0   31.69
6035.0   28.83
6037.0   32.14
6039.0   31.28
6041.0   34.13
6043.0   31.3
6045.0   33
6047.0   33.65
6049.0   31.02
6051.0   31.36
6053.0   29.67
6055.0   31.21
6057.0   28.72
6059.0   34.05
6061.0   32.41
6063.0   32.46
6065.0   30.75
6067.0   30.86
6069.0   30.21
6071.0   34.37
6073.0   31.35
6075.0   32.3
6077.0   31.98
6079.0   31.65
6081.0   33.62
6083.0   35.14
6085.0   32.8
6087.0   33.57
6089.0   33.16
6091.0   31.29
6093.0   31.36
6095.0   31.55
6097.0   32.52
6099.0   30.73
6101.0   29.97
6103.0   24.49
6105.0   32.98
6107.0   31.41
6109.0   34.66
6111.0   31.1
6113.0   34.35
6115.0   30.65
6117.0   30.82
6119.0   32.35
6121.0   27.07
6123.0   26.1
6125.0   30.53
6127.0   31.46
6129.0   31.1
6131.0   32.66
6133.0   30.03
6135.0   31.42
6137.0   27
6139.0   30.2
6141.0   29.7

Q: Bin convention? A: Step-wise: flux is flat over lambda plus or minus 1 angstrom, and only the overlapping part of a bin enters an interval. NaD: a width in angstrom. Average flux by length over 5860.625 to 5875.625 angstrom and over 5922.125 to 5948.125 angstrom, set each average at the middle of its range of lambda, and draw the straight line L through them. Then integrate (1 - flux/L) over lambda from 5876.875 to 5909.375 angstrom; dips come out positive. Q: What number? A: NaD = 4.8 angstrom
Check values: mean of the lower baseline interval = 32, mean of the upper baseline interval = 31.2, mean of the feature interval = 27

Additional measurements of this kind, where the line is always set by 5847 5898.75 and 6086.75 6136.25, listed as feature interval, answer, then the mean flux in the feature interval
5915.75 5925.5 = -0.22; 30.1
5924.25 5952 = -1.55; 31.2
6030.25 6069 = -1.38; 31.6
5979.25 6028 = -2.19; 31.5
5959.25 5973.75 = -0.95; 31.8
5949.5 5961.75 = -0.97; 32.1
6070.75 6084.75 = -0.95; 32.8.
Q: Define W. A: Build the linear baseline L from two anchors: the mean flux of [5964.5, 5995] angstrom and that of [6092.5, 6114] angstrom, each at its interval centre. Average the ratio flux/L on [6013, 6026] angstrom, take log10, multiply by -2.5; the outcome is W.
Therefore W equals 0.03 mag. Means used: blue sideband 32.1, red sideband 31.4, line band 31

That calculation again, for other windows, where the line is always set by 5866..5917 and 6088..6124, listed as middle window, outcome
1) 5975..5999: -0.093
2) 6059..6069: -0.043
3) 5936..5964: -0.080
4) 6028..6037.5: -0.057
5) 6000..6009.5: -0.034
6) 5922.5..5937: -0.086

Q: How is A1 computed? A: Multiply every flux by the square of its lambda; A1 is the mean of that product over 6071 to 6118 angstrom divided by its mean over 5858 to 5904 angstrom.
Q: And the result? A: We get 1.2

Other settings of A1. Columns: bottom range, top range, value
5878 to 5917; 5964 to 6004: 1.19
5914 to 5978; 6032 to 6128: 1.05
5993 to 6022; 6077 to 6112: 1.06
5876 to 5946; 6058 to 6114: 1.17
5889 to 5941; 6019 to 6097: 1.16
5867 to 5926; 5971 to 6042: 1.14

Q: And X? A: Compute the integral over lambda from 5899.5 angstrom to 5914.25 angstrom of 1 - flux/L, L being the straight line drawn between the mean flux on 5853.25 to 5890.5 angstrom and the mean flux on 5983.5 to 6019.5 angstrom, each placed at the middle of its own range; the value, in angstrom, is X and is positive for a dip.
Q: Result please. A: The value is 0.1 angstrom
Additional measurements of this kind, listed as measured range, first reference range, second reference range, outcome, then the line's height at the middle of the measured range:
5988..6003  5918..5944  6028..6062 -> -0.3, 31.4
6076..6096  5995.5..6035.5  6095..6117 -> -0.9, 31.2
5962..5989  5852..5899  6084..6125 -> -2.0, 29.8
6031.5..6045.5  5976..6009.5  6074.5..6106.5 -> 0.0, 31.9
